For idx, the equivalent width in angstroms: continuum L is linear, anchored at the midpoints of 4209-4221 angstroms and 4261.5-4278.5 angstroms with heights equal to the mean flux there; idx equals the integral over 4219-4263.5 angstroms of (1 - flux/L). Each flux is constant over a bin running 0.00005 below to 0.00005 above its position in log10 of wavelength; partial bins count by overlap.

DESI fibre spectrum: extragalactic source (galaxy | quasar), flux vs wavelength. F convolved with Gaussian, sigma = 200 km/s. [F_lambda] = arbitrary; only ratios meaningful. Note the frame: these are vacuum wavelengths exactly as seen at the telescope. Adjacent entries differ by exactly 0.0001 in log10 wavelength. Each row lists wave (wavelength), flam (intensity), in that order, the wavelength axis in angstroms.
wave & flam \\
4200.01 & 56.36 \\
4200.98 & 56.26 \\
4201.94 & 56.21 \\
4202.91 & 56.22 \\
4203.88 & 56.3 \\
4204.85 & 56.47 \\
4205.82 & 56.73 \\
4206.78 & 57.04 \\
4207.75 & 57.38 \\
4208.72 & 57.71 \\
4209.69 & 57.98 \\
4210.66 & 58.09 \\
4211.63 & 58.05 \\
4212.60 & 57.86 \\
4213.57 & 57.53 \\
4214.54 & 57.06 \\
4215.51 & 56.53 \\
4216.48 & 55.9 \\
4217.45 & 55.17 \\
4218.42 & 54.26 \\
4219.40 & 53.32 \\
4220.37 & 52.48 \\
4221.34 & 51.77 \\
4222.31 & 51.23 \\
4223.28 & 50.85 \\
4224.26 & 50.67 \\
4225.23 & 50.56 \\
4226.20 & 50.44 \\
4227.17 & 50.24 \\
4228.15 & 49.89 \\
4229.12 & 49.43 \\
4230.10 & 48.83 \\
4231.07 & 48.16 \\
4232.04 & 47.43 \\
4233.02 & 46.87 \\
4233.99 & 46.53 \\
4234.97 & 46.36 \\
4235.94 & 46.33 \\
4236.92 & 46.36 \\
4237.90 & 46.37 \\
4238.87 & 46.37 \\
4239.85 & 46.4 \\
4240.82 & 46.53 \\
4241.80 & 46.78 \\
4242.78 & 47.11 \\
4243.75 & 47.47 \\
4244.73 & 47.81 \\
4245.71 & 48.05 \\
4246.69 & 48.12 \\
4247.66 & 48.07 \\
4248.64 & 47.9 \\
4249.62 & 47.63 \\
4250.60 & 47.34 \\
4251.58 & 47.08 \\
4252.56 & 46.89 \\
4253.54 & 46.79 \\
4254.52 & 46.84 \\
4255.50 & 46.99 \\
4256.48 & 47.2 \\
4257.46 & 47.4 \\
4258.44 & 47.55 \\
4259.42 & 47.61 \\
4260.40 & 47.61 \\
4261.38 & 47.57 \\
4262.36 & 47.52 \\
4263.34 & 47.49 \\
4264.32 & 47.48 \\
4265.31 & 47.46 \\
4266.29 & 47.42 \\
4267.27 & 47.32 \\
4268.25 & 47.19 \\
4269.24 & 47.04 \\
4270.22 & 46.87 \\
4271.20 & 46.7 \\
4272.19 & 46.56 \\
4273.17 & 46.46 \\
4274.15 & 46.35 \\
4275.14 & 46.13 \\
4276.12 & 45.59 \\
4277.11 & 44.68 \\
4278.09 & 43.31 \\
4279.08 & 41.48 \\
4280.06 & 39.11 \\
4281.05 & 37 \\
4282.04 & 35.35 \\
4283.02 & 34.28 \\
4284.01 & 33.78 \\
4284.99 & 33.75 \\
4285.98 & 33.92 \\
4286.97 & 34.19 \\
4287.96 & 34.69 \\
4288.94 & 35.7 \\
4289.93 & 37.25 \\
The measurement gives 3.0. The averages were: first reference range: 56.1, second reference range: 46.6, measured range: 48.1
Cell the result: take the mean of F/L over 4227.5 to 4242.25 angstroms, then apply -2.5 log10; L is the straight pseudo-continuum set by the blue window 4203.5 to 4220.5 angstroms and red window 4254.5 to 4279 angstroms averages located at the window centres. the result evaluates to 0.113 mag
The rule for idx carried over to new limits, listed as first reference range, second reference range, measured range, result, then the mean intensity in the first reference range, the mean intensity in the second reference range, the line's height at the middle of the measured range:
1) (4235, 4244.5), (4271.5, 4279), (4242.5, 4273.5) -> -0.9 angstroms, 46.7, 45.4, 46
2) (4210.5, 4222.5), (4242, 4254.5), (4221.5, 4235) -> 0.8 angstroms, 55.4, 47.5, 52.4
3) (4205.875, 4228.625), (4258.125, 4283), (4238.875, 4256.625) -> 0.7 angstroms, 54.5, 45.2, 49.2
